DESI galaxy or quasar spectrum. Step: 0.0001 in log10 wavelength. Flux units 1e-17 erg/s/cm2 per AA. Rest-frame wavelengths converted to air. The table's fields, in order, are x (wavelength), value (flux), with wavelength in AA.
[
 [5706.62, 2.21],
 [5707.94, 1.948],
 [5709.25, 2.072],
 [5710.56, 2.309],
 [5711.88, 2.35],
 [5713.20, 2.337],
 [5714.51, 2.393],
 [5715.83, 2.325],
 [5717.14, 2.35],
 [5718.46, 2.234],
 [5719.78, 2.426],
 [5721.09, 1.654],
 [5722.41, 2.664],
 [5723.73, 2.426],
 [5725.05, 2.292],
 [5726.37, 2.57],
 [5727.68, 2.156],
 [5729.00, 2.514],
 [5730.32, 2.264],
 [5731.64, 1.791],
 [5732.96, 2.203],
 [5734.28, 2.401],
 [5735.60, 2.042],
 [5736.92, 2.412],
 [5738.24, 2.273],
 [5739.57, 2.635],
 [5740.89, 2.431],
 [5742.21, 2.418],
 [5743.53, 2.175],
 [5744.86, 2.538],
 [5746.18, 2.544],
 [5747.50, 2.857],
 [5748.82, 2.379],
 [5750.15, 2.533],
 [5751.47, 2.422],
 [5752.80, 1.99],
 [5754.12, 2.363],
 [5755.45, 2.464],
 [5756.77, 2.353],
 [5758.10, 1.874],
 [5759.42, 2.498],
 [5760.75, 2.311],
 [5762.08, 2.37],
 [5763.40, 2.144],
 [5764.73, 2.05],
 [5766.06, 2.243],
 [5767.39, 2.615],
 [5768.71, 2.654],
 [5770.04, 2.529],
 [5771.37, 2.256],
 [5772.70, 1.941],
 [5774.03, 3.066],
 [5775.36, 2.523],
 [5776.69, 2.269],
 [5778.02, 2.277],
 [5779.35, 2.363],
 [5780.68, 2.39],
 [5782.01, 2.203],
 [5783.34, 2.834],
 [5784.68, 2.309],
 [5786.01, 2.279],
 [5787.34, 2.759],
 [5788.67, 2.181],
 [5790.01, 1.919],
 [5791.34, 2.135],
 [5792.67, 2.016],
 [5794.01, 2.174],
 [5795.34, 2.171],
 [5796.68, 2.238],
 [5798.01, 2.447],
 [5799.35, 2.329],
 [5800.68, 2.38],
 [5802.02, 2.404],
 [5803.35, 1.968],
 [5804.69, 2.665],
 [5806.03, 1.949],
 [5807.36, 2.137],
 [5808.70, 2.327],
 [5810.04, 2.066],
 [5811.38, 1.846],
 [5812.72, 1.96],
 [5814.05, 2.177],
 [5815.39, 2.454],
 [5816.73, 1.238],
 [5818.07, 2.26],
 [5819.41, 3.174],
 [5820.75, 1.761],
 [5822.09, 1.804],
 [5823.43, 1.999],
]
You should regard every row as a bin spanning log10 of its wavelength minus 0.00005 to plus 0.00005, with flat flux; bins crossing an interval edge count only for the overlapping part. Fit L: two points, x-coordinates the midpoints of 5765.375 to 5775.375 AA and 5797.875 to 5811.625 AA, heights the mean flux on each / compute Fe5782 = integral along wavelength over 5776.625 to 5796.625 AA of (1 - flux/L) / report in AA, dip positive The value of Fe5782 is 0.65 AA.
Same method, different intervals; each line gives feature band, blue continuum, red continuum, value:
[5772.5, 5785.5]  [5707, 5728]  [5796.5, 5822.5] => -1.3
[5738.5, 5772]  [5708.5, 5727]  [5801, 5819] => -2.2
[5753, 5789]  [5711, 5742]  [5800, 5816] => -2.0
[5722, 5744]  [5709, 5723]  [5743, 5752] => 0.6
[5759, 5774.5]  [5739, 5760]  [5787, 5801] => -0.3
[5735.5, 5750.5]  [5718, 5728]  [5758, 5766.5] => -1.2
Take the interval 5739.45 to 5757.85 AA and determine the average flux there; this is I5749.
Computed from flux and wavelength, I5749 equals 2.42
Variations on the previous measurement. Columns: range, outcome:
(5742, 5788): 2.39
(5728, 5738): 2.23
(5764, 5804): 2.33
